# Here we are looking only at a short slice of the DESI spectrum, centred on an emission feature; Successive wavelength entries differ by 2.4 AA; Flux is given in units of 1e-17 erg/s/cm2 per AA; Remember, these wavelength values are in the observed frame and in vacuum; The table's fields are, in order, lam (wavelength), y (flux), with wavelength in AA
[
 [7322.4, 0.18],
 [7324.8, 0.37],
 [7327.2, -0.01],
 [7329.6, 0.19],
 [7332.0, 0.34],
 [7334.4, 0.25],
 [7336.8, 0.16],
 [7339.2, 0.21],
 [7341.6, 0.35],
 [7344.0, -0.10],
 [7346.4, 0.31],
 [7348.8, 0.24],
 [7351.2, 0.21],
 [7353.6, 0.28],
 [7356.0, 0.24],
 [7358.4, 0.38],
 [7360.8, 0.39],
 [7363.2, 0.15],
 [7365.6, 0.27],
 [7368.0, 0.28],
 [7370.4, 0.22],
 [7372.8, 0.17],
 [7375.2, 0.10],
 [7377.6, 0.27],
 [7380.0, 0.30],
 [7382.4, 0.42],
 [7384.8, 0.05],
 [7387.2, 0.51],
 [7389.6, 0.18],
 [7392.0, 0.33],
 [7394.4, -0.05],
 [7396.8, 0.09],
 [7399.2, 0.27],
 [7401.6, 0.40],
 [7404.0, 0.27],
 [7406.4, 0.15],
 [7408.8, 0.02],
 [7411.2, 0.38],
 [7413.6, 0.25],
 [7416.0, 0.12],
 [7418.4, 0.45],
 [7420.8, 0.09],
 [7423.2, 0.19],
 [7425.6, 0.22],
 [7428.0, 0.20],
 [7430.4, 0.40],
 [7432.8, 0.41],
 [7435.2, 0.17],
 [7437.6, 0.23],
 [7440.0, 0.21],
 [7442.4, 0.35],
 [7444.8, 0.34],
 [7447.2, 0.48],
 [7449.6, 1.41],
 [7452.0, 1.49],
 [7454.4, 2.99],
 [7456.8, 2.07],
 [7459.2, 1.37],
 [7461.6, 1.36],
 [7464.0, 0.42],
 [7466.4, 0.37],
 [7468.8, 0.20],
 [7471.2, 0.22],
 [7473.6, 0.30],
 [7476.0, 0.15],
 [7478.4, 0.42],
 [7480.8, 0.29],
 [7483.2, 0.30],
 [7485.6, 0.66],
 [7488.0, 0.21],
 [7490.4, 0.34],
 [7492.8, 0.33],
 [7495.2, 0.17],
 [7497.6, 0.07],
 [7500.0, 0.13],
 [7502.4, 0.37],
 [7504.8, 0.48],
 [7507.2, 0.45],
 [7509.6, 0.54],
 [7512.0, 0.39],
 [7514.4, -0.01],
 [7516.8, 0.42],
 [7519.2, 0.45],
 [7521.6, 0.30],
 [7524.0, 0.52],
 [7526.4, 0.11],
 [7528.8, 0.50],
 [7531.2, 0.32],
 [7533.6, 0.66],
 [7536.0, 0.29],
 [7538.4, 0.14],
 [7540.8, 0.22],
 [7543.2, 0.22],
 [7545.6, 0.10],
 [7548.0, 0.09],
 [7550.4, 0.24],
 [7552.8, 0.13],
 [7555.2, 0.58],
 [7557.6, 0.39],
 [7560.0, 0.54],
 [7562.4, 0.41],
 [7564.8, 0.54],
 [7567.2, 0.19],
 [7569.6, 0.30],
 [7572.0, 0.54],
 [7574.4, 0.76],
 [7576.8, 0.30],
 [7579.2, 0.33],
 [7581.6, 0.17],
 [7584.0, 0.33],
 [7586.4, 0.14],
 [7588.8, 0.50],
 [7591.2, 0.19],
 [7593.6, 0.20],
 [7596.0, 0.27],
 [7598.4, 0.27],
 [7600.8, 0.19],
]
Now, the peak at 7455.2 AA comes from [O II]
